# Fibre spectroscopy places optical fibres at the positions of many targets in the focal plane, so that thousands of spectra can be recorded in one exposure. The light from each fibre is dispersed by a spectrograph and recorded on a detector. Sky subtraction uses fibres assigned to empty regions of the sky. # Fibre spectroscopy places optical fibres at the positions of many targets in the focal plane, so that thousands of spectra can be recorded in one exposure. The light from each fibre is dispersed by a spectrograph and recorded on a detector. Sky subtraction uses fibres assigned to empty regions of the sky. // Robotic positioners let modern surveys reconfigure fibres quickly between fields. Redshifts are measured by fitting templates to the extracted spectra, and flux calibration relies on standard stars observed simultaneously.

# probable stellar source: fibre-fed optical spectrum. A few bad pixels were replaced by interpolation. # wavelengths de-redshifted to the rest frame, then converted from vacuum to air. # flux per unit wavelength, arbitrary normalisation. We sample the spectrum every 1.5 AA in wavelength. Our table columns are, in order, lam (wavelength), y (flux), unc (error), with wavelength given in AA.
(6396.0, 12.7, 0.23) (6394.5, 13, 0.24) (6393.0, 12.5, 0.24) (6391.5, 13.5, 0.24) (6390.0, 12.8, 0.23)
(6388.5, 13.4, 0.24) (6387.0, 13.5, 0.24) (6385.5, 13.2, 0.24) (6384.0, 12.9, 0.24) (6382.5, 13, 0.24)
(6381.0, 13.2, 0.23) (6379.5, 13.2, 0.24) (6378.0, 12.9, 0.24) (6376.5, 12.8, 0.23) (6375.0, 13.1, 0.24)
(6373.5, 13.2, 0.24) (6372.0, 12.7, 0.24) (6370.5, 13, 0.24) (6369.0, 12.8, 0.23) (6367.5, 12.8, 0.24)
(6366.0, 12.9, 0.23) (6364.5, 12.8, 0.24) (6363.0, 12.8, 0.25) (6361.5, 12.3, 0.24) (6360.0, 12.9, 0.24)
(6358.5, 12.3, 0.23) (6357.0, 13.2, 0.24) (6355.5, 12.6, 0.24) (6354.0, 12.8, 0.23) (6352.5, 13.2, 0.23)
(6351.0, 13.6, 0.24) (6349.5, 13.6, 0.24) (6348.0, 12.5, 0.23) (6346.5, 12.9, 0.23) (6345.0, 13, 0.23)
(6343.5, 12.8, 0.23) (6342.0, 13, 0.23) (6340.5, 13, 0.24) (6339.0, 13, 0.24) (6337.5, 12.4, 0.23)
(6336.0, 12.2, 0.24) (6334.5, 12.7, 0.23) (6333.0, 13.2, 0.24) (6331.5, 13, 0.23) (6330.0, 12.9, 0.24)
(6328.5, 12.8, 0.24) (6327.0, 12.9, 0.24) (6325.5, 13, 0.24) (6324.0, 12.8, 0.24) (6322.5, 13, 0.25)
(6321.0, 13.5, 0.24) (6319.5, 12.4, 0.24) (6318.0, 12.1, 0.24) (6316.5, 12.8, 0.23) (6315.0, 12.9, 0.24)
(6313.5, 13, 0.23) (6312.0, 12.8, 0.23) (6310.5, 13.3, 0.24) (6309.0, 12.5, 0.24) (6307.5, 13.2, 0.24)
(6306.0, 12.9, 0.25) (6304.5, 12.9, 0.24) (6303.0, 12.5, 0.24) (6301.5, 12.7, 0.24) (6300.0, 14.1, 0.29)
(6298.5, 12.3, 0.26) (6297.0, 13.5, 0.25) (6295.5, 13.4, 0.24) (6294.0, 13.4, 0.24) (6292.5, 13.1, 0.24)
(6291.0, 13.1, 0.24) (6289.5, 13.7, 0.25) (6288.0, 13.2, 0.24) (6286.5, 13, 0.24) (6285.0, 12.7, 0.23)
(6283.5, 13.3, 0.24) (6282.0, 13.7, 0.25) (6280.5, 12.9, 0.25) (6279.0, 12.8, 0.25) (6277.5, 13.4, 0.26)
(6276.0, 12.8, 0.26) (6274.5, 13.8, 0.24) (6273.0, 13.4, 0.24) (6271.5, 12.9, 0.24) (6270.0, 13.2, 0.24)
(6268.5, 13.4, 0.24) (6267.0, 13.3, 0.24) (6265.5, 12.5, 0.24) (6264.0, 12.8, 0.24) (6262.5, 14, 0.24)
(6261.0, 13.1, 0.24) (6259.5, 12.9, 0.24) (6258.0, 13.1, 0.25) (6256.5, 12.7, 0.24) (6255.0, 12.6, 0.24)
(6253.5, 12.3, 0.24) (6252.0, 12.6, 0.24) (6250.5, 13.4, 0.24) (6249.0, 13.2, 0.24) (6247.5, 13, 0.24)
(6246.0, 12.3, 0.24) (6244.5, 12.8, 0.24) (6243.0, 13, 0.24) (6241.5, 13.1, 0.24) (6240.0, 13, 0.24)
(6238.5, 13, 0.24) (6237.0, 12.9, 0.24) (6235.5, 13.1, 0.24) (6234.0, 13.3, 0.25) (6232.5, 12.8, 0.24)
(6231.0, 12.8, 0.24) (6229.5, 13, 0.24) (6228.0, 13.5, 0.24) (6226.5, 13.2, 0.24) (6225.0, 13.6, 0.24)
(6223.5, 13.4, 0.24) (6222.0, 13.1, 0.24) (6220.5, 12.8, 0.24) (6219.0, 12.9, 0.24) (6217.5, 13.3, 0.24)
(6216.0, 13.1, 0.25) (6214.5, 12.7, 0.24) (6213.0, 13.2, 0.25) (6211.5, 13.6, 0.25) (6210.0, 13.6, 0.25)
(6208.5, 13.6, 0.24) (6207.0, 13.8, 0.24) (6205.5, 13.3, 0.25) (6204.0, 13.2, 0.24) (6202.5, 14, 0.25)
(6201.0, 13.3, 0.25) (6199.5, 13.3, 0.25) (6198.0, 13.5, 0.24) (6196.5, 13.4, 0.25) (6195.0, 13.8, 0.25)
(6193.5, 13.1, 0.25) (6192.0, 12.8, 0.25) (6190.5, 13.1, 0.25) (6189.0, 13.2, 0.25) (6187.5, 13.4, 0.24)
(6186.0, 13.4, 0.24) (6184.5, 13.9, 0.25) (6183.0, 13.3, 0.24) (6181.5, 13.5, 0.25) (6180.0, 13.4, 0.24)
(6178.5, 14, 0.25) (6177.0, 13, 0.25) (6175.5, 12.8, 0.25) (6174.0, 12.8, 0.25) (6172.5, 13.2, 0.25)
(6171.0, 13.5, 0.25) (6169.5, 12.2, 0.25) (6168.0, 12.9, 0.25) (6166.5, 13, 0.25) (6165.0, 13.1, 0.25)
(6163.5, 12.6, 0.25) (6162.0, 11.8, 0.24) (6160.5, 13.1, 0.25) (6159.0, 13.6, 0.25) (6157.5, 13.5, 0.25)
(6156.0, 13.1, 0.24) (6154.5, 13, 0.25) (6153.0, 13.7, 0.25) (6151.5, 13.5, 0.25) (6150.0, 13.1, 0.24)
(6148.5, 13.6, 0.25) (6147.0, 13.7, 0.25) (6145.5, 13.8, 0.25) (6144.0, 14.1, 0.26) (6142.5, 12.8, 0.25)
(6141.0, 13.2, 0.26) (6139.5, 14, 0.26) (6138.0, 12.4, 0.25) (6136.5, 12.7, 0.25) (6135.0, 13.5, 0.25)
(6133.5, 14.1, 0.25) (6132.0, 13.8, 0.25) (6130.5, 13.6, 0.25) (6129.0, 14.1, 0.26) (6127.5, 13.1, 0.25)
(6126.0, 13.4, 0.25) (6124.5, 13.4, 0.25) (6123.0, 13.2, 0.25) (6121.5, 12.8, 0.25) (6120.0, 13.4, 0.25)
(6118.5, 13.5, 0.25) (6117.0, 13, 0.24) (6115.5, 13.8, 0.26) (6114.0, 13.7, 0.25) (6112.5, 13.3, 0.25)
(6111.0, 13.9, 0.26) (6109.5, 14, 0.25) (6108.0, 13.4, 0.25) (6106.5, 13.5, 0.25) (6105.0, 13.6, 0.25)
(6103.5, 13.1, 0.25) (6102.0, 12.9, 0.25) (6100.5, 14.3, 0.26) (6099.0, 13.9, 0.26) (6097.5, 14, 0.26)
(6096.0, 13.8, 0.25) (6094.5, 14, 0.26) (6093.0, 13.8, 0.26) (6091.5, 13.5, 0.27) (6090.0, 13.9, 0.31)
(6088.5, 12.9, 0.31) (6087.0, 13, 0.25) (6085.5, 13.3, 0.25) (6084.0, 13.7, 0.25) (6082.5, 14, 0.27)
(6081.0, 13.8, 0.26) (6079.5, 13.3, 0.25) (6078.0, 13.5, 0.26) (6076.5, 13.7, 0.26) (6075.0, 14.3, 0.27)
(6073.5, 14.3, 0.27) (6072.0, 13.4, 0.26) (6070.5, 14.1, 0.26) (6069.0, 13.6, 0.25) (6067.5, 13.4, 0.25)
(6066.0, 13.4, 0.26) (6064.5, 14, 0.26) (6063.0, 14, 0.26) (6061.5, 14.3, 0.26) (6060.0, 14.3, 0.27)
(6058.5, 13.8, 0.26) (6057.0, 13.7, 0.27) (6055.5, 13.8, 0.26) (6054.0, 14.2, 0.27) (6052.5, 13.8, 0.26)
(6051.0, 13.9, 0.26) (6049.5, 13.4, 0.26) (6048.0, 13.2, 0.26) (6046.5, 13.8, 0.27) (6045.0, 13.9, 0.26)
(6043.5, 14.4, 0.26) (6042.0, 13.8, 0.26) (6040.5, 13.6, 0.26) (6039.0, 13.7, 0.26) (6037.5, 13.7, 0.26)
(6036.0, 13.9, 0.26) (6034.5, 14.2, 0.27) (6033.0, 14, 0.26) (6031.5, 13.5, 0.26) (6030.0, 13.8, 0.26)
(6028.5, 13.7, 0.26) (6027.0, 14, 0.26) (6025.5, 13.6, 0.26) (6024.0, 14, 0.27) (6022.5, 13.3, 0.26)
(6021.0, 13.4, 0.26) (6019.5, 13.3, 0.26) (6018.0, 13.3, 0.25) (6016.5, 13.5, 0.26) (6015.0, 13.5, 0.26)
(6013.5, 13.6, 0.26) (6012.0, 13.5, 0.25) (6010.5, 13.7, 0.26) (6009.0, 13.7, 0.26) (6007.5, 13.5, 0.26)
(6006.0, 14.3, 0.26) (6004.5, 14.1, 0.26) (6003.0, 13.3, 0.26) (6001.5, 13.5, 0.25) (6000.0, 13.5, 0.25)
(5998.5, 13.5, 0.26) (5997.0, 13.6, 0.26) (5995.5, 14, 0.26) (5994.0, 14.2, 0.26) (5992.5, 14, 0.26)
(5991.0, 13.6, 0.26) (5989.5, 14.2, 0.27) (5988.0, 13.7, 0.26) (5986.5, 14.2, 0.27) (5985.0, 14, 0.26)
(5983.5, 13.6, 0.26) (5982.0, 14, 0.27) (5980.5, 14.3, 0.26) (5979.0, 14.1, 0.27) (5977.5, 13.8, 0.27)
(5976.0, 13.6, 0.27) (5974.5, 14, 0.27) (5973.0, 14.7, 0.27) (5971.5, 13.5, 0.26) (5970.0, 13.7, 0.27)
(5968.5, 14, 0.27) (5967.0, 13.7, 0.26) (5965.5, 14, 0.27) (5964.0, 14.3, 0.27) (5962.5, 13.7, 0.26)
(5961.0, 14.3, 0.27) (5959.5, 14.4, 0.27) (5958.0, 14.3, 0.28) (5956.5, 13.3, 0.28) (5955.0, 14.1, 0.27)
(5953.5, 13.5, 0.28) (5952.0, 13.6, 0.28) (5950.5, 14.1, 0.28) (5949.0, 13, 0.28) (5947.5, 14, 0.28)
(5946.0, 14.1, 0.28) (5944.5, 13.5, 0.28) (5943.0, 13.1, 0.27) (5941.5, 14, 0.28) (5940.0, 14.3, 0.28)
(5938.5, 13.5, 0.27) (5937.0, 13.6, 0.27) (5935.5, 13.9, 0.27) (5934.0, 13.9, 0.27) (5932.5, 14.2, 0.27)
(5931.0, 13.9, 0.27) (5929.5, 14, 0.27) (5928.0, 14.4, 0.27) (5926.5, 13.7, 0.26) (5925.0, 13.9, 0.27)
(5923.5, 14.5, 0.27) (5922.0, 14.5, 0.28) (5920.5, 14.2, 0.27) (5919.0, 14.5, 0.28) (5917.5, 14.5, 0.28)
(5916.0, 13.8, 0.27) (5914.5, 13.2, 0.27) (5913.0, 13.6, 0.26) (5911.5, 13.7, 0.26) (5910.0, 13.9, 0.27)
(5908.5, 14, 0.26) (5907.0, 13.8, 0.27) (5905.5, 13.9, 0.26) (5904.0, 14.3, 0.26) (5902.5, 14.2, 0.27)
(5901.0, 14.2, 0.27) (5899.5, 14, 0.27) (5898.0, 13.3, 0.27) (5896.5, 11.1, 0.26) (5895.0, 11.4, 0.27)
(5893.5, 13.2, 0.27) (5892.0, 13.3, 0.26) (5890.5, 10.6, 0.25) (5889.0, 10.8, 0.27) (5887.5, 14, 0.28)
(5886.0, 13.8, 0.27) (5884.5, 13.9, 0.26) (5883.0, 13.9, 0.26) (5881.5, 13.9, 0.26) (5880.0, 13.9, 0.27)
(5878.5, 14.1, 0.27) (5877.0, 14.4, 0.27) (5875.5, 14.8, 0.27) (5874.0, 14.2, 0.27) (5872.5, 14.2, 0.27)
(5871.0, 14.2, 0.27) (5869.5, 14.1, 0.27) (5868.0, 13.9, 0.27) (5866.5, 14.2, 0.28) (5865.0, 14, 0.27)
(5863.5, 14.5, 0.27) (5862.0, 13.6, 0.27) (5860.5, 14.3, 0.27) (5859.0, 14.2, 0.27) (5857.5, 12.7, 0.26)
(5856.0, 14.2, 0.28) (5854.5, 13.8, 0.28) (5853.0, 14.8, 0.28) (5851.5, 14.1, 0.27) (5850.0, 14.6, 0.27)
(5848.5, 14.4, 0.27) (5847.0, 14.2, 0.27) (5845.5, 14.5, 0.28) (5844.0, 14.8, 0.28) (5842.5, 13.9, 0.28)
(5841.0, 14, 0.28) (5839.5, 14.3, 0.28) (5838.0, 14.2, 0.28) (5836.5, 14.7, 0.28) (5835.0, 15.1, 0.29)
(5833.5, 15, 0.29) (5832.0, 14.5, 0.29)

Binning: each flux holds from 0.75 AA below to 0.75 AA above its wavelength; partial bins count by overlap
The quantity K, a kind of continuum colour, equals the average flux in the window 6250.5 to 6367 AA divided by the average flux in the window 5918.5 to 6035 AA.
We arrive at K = 0.94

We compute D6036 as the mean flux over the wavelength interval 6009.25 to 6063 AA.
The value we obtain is 13.7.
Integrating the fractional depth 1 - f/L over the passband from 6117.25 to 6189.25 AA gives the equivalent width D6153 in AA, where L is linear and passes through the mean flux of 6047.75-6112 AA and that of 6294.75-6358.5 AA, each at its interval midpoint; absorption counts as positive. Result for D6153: 1.0 AA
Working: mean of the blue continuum 13.7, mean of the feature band 13.3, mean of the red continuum 12.9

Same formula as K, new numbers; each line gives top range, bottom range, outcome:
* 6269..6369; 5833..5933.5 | 0.93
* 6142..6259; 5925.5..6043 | 0.95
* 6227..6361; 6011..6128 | 0.95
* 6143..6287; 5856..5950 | 0.96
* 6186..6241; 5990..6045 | 0.97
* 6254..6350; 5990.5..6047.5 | 0.95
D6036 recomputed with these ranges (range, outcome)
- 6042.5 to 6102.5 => 13.8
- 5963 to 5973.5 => 14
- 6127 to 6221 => 13.3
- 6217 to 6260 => 13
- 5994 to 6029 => 13.6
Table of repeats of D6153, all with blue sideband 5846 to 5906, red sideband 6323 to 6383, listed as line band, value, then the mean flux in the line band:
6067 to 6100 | -0.8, 13.7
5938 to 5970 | -0.6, 13.8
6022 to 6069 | -1.3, 13.8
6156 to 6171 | 0.4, 12.9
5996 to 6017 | -0.2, 13.6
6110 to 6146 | -0.4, 13.4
